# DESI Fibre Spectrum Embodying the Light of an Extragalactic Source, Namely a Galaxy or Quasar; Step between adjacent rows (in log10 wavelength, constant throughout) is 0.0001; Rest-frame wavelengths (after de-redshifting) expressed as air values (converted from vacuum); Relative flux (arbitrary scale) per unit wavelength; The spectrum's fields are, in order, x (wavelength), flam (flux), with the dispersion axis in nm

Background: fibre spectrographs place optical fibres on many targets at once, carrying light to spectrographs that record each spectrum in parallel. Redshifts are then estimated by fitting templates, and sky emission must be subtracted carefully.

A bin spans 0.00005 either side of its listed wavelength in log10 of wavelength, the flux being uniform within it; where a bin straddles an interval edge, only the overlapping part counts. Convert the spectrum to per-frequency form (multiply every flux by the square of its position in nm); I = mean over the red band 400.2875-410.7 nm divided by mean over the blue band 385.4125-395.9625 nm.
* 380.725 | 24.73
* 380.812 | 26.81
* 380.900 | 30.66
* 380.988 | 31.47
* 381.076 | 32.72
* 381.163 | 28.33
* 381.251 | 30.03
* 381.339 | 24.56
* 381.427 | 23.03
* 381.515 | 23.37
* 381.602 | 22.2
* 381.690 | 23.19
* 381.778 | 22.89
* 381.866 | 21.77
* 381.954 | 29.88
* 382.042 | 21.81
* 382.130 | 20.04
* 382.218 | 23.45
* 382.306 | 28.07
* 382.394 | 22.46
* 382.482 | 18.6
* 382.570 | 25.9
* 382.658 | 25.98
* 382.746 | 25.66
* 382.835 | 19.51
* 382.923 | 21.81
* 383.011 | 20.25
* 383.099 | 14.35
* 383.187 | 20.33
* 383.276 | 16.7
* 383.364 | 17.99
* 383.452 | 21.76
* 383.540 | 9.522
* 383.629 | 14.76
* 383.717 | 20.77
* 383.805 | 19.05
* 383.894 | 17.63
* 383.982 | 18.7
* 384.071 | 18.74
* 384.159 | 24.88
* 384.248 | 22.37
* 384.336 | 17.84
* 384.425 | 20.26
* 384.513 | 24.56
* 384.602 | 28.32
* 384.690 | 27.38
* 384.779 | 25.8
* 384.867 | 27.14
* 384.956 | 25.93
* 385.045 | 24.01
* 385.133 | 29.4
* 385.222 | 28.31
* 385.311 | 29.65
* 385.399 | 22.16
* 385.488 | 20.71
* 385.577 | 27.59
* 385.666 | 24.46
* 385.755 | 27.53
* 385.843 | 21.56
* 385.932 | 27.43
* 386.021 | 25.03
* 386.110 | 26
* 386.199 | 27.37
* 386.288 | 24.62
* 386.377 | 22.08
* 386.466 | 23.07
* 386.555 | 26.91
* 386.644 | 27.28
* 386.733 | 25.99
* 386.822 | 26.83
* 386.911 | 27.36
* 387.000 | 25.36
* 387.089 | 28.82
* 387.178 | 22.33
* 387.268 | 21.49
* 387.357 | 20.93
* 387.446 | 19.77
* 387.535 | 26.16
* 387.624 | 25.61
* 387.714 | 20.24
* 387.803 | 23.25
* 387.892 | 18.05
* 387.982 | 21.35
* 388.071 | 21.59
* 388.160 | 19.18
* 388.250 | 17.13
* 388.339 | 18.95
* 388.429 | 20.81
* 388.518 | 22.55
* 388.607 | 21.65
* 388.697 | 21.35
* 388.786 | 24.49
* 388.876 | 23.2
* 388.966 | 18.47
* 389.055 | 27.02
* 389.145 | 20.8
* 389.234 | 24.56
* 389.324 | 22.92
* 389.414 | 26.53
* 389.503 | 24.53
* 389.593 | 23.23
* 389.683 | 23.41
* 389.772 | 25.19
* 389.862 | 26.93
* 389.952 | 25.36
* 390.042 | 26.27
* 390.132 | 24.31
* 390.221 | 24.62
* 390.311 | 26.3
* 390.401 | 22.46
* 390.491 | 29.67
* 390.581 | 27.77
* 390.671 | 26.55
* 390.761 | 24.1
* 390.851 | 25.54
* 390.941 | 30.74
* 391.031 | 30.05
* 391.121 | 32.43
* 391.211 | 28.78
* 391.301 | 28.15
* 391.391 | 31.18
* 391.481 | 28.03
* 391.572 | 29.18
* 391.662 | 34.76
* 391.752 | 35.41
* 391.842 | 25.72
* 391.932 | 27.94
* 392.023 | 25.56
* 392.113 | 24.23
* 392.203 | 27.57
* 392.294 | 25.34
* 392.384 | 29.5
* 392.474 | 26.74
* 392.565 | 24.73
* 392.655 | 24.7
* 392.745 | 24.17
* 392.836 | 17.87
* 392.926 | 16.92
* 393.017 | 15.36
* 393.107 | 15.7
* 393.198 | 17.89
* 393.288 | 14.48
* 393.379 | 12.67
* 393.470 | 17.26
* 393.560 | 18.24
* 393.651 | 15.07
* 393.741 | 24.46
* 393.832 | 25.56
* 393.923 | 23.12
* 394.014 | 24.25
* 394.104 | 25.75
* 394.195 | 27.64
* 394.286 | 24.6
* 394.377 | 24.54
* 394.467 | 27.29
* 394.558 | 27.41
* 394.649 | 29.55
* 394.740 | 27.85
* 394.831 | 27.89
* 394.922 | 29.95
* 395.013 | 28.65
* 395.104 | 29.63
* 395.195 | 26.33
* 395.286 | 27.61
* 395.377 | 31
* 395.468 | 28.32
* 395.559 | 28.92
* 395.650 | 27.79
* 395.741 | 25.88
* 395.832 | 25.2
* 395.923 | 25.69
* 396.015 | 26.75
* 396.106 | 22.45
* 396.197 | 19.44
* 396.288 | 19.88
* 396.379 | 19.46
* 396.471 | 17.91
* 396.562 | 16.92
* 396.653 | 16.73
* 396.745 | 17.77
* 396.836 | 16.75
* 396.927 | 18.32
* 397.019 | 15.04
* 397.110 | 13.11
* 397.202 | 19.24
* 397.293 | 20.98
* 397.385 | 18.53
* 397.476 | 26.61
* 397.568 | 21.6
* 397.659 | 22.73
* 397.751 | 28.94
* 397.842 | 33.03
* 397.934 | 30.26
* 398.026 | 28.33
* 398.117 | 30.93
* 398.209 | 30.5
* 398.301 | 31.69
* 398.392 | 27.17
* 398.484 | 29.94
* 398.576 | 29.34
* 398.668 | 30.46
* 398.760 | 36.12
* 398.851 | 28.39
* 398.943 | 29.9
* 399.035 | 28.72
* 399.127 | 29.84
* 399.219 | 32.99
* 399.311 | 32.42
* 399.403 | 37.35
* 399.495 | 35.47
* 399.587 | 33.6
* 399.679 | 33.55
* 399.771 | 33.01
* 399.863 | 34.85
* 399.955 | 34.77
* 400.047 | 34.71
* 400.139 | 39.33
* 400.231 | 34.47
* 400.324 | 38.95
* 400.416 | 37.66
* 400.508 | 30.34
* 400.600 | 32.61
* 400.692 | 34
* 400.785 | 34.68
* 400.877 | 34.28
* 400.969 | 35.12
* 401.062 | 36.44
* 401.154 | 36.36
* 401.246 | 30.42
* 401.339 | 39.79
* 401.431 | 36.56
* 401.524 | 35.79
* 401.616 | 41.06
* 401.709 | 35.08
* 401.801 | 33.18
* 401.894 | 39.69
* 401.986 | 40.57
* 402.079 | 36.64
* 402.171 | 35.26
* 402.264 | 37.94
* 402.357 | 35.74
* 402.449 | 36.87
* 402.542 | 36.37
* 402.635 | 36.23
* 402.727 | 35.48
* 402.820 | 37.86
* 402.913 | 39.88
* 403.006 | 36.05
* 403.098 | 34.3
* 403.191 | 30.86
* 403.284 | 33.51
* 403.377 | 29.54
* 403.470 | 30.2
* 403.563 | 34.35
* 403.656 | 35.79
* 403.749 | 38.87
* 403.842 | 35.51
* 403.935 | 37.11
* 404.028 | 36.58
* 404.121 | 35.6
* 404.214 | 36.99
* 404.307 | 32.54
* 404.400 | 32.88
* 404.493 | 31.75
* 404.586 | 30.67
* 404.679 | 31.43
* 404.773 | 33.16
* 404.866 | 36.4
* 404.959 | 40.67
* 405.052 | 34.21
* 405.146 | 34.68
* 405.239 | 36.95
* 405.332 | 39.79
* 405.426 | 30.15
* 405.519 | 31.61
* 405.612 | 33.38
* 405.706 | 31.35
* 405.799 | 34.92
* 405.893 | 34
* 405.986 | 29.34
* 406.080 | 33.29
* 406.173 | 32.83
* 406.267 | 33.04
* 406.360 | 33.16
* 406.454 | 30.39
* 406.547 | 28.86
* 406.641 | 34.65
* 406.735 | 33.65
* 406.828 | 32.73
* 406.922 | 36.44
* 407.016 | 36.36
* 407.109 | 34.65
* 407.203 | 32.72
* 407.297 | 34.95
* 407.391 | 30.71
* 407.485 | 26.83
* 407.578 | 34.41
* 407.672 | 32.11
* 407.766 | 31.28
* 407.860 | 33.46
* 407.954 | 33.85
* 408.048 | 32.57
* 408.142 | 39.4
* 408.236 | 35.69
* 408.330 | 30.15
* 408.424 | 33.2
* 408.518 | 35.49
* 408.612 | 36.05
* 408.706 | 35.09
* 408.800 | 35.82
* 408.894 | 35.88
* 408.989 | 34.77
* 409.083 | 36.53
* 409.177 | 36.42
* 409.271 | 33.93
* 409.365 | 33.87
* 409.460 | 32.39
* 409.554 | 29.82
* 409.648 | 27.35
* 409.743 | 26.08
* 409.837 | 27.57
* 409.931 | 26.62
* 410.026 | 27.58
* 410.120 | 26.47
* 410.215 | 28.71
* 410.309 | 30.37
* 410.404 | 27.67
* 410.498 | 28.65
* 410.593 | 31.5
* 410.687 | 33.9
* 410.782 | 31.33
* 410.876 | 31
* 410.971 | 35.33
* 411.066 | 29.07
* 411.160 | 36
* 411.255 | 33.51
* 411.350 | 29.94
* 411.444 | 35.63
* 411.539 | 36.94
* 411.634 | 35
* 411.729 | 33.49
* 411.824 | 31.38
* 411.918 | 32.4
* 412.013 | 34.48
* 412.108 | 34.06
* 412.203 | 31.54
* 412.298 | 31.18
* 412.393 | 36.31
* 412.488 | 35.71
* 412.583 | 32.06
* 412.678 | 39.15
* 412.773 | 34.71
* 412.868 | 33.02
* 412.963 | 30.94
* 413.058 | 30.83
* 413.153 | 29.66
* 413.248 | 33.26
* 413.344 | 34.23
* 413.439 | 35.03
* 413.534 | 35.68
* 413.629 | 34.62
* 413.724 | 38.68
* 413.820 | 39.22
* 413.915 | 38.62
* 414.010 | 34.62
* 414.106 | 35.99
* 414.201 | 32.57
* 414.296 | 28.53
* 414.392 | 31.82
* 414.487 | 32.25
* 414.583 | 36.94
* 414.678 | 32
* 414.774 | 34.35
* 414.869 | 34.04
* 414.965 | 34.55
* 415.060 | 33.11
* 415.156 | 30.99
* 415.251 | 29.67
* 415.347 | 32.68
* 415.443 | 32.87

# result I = 1.47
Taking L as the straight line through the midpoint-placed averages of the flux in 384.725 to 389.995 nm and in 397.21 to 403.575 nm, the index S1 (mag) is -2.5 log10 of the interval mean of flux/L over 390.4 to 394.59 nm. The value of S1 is 0.11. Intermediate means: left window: 24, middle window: 24.8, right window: 33.1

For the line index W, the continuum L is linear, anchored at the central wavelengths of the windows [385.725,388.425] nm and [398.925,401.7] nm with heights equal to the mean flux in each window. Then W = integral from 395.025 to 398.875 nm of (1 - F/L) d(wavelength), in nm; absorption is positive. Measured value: 0.85 nm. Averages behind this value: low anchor 23.6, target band 24.8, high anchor 34.7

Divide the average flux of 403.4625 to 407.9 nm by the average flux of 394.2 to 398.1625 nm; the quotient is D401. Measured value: 1.38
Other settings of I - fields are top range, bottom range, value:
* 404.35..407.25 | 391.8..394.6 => 1.58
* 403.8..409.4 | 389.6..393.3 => 1.42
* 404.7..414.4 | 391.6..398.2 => 1.50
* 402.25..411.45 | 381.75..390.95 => 1.58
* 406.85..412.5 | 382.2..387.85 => 1.59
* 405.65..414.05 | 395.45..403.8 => 1.13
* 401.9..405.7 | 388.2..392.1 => 1.46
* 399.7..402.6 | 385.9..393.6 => 1.57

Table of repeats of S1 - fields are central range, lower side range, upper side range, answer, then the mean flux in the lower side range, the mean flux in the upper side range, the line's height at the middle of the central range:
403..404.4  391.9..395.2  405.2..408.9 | -0.112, 23.6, 33.5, 31.1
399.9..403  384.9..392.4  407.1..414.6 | -0.215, 25.2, 33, 29.7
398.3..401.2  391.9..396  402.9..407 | -0.138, 24.4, 33.9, 29.4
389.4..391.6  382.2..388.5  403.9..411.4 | -0.069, 22.9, 32.9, 25.2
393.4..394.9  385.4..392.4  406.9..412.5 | 0.114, 25.1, 32.7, 27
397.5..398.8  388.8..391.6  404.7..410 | 0.005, 26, 33.3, 29.4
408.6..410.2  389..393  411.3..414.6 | 0.033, 26.2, 34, 32.7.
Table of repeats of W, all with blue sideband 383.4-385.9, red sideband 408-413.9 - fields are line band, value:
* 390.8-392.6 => -0.21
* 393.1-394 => 0.26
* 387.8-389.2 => 0.18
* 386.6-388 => 0.00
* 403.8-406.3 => -0.27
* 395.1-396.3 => 0.05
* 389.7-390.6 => -0.03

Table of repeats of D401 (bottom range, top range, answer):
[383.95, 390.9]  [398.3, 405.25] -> 1.44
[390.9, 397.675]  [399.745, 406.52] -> 1.45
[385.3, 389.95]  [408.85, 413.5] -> 1.37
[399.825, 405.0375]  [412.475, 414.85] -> 0.96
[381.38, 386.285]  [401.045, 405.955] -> 1.54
